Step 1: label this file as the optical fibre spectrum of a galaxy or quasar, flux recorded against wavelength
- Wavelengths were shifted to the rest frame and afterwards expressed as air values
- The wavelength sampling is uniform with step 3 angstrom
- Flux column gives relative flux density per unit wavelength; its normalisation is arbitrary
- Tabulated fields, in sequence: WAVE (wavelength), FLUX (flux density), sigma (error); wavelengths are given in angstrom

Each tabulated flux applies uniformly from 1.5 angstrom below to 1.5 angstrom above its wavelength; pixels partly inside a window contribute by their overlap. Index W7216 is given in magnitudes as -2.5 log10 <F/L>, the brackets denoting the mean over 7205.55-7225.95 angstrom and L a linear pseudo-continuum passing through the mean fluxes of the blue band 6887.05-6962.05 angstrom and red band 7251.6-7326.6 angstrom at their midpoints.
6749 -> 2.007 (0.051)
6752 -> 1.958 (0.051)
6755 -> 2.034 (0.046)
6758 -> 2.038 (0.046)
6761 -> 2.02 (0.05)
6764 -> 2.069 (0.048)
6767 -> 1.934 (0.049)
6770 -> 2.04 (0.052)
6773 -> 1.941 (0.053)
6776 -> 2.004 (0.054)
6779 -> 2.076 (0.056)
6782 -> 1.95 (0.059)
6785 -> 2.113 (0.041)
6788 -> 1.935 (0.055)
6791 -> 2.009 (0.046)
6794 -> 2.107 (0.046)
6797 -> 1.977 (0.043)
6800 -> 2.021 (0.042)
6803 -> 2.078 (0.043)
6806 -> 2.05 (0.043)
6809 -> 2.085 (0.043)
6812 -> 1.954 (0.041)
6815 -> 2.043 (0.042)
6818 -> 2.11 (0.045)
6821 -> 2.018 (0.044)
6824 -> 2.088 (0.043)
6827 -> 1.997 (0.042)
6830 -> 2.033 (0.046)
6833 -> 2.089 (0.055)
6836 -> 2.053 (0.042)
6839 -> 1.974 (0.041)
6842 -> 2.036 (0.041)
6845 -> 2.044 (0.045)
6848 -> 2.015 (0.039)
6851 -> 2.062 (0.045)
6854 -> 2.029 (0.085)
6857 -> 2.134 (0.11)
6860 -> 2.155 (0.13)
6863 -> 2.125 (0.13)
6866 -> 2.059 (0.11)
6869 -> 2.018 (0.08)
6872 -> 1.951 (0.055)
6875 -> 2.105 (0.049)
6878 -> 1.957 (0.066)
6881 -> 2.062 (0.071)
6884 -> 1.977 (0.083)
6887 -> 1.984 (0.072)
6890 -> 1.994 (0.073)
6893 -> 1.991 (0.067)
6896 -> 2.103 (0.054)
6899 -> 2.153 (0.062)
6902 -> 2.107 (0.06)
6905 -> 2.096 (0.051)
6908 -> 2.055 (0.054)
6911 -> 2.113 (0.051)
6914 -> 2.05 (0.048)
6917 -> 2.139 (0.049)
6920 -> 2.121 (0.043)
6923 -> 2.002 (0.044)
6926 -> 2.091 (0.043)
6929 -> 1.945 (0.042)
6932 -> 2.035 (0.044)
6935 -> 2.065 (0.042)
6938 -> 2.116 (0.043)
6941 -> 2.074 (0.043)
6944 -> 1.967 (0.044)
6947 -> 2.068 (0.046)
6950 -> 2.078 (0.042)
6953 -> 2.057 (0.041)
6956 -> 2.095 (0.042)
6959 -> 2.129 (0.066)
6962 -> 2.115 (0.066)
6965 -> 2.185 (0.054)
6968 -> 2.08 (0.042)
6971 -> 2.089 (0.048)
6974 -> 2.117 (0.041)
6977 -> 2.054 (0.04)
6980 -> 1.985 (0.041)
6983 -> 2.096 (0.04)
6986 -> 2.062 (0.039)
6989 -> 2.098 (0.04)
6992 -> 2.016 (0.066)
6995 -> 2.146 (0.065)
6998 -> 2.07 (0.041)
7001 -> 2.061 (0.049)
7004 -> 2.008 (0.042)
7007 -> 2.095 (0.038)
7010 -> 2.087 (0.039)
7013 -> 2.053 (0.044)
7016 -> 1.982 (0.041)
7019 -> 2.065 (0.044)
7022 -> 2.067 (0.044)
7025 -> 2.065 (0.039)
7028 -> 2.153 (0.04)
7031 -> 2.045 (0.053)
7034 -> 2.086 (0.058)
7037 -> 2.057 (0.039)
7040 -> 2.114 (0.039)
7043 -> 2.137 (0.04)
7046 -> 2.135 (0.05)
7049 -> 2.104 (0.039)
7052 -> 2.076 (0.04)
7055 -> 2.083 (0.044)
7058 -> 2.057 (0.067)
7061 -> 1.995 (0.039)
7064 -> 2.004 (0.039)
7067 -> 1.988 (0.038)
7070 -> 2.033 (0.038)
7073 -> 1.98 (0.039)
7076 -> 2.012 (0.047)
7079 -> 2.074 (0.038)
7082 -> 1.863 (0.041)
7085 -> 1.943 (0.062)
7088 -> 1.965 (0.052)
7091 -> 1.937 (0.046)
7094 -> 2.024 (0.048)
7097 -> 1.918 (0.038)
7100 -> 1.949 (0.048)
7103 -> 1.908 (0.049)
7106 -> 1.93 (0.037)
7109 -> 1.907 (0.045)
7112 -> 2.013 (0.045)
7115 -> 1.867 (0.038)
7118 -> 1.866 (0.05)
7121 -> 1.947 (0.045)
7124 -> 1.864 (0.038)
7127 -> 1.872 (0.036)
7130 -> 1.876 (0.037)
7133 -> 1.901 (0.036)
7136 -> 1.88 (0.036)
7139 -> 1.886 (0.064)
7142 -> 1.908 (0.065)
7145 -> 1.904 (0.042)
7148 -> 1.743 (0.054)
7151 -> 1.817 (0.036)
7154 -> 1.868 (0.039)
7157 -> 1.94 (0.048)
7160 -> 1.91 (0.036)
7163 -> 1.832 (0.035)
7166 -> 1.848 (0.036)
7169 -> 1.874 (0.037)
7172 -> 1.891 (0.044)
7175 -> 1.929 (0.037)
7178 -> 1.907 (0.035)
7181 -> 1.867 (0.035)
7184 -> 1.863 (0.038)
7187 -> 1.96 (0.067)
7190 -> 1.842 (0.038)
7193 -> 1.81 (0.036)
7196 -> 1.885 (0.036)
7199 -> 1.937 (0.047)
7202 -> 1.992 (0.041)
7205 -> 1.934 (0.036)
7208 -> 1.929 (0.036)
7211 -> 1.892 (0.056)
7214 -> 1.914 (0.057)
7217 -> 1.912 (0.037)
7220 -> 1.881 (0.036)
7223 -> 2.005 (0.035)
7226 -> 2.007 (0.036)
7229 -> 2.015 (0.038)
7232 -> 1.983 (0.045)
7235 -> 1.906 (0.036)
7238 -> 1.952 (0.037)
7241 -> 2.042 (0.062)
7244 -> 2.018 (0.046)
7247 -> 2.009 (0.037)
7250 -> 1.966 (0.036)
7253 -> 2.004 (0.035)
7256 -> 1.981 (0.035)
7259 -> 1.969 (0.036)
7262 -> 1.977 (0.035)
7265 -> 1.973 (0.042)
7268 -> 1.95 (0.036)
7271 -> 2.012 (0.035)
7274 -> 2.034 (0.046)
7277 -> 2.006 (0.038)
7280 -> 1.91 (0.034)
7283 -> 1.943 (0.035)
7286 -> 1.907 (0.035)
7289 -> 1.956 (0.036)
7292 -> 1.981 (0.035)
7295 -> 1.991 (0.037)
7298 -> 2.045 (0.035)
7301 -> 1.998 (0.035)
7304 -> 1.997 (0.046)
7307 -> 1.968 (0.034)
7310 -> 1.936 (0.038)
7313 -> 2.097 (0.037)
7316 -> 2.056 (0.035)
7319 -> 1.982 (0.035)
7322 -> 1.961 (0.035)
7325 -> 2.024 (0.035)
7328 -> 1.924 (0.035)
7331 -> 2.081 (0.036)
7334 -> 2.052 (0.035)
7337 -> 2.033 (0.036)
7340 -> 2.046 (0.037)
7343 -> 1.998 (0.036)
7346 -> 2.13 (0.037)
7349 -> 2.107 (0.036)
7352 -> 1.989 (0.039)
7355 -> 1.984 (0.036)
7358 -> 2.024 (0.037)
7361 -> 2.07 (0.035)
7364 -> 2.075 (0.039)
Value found 0.041 mag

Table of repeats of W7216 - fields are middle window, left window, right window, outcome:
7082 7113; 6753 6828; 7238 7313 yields 0.031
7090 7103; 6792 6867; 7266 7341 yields 0.037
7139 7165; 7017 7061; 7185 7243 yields 0.069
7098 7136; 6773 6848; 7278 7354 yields 0.060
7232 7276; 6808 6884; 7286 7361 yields 0.018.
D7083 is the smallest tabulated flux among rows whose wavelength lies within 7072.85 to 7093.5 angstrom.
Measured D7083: 1.863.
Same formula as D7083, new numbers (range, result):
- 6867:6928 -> 1.951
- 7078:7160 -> 1.743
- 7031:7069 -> 1.988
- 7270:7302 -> 1.907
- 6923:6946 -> 1.945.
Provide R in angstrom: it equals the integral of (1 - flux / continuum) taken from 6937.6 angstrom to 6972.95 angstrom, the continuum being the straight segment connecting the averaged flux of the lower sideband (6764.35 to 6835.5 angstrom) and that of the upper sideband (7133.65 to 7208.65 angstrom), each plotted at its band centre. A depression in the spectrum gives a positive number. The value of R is -2.12 angstrom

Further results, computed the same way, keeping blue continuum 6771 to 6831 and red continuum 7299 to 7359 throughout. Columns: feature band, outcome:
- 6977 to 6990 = -0.21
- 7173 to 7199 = 1.75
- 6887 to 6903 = -0.26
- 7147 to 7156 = 0.90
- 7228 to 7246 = 0.32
